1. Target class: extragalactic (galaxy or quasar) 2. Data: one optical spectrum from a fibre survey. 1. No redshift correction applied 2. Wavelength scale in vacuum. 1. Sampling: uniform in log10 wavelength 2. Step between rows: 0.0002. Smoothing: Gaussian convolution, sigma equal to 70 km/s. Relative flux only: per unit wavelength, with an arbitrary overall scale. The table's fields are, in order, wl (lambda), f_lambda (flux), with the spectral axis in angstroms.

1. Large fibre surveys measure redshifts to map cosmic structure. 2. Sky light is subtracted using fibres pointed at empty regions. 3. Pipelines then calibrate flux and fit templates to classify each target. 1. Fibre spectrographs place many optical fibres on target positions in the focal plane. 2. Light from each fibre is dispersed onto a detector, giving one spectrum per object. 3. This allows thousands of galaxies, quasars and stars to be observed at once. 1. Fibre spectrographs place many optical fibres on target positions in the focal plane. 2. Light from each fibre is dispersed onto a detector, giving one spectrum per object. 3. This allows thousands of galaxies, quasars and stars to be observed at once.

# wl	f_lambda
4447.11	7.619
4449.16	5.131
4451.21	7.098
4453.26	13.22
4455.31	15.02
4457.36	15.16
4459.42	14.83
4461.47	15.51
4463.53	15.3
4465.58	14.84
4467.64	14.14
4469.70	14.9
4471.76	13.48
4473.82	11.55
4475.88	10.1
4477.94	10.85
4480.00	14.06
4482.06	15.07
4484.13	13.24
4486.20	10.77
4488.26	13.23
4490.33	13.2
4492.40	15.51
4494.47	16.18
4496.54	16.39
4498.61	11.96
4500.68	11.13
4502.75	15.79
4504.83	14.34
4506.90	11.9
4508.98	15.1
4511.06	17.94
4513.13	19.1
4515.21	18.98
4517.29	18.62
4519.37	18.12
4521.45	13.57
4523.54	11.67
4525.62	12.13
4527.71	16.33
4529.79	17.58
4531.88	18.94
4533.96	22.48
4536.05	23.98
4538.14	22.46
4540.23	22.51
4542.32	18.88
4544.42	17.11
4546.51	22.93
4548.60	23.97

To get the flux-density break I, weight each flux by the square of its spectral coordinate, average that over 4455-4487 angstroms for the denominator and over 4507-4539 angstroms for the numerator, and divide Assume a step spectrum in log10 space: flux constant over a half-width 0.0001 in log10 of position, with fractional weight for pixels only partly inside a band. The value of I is 1.3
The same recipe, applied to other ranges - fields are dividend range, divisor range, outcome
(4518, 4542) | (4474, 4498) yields 1.38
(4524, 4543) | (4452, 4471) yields 1.36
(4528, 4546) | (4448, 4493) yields 1.62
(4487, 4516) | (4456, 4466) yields 1.01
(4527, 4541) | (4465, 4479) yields 1.67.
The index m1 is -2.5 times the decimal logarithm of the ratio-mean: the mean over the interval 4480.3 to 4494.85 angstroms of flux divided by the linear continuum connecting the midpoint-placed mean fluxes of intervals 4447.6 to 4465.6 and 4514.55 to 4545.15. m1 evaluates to 0.09 mag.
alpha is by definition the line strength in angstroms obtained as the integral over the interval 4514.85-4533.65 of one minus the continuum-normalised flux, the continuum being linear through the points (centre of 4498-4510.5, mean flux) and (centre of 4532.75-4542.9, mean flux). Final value 2.3 angstroms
